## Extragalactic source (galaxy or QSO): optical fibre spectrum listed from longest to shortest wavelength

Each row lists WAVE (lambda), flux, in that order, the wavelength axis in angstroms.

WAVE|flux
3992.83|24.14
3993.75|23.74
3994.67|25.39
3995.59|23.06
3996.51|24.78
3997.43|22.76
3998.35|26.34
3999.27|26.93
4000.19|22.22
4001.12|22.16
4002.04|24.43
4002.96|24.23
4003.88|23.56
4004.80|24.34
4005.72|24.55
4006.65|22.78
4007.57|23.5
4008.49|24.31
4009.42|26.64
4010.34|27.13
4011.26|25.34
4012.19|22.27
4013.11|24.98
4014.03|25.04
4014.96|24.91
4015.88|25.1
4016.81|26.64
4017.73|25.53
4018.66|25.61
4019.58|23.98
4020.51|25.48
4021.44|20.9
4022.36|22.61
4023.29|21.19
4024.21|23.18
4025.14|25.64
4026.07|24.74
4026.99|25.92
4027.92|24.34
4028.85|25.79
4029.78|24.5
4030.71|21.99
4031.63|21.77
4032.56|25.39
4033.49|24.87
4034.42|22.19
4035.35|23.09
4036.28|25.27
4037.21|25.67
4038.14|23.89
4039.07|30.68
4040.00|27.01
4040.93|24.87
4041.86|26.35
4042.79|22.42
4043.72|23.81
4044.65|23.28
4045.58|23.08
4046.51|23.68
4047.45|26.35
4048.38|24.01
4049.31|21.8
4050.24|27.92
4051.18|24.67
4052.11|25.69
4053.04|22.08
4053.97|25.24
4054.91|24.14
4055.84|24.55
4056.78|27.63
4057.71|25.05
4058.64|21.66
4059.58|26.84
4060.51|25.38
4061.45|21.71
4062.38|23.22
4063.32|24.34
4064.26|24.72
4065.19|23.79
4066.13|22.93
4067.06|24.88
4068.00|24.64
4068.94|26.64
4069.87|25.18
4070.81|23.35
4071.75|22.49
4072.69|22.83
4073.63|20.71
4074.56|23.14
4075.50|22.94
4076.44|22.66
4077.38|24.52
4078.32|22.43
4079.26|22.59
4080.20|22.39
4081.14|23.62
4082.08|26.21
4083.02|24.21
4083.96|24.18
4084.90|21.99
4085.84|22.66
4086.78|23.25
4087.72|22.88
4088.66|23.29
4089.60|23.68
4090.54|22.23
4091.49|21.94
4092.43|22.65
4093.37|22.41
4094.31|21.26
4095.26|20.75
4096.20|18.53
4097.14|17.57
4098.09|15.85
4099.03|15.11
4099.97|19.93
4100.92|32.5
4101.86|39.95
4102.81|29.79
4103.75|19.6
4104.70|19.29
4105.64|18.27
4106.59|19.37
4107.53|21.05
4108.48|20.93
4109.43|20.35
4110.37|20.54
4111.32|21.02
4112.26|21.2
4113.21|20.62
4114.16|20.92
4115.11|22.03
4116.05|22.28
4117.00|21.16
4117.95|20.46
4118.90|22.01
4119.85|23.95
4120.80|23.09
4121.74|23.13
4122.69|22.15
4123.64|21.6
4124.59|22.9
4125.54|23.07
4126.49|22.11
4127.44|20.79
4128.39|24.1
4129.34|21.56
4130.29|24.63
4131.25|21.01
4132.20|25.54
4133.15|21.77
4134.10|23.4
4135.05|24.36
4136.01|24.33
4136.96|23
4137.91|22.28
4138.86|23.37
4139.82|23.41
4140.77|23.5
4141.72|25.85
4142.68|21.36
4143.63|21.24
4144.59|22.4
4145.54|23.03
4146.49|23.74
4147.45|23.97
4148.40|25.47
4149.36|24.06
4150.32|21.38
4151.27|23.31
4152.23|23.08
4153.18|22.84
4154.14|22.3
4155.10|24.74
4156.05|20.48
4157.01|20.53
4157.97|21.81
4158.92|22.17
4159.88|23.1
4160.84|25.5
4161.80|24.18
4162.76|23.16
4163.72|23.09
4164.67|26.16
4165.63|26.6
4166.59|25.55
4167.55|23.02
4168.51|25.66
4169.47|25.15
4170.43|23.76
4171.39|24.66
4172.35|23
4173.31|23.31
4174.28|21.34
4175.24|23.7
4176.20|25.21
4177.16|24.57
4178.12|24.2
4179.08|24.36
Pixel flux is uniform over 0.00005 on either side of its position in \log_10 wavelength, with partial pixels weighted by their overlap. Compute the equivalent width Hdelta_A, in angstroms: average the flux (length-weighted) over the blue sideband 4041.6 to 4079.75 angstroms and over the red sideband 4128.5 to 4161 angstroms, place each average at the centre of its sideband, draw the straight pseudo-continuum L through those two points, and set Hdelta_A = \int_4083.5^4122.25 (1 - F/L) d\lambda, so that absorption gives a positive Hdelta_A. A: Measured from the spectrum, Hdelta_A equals 2.47 angstroms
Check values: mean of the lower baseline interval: 24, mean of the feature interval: 22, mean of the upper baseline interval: 23.1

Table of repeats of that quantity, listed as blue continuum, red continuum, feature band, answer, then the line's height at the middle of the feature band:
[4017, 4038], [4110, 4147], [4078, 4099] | 1.1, 23.2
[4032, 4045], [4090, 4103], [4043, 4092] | 0.0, 23.8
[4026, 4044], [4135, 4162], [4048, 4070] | -0.1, 24.4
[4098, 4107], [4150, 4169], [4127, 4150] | 0.1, 23.4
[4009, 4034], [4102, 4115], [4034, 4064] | -1.4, 23.5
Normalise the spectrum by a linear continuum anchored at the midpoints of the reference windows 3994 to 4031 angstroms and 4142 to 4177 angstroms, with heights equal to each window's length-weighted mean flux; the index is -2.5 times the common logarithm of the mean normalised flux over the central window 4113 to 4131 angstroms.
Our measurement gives 0.07 mag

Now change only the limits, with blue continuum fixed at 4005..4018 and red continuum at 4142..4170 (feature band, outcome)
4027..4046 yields 0.004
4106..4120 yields 0.134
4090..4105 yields 0.071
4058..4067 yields 0.020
